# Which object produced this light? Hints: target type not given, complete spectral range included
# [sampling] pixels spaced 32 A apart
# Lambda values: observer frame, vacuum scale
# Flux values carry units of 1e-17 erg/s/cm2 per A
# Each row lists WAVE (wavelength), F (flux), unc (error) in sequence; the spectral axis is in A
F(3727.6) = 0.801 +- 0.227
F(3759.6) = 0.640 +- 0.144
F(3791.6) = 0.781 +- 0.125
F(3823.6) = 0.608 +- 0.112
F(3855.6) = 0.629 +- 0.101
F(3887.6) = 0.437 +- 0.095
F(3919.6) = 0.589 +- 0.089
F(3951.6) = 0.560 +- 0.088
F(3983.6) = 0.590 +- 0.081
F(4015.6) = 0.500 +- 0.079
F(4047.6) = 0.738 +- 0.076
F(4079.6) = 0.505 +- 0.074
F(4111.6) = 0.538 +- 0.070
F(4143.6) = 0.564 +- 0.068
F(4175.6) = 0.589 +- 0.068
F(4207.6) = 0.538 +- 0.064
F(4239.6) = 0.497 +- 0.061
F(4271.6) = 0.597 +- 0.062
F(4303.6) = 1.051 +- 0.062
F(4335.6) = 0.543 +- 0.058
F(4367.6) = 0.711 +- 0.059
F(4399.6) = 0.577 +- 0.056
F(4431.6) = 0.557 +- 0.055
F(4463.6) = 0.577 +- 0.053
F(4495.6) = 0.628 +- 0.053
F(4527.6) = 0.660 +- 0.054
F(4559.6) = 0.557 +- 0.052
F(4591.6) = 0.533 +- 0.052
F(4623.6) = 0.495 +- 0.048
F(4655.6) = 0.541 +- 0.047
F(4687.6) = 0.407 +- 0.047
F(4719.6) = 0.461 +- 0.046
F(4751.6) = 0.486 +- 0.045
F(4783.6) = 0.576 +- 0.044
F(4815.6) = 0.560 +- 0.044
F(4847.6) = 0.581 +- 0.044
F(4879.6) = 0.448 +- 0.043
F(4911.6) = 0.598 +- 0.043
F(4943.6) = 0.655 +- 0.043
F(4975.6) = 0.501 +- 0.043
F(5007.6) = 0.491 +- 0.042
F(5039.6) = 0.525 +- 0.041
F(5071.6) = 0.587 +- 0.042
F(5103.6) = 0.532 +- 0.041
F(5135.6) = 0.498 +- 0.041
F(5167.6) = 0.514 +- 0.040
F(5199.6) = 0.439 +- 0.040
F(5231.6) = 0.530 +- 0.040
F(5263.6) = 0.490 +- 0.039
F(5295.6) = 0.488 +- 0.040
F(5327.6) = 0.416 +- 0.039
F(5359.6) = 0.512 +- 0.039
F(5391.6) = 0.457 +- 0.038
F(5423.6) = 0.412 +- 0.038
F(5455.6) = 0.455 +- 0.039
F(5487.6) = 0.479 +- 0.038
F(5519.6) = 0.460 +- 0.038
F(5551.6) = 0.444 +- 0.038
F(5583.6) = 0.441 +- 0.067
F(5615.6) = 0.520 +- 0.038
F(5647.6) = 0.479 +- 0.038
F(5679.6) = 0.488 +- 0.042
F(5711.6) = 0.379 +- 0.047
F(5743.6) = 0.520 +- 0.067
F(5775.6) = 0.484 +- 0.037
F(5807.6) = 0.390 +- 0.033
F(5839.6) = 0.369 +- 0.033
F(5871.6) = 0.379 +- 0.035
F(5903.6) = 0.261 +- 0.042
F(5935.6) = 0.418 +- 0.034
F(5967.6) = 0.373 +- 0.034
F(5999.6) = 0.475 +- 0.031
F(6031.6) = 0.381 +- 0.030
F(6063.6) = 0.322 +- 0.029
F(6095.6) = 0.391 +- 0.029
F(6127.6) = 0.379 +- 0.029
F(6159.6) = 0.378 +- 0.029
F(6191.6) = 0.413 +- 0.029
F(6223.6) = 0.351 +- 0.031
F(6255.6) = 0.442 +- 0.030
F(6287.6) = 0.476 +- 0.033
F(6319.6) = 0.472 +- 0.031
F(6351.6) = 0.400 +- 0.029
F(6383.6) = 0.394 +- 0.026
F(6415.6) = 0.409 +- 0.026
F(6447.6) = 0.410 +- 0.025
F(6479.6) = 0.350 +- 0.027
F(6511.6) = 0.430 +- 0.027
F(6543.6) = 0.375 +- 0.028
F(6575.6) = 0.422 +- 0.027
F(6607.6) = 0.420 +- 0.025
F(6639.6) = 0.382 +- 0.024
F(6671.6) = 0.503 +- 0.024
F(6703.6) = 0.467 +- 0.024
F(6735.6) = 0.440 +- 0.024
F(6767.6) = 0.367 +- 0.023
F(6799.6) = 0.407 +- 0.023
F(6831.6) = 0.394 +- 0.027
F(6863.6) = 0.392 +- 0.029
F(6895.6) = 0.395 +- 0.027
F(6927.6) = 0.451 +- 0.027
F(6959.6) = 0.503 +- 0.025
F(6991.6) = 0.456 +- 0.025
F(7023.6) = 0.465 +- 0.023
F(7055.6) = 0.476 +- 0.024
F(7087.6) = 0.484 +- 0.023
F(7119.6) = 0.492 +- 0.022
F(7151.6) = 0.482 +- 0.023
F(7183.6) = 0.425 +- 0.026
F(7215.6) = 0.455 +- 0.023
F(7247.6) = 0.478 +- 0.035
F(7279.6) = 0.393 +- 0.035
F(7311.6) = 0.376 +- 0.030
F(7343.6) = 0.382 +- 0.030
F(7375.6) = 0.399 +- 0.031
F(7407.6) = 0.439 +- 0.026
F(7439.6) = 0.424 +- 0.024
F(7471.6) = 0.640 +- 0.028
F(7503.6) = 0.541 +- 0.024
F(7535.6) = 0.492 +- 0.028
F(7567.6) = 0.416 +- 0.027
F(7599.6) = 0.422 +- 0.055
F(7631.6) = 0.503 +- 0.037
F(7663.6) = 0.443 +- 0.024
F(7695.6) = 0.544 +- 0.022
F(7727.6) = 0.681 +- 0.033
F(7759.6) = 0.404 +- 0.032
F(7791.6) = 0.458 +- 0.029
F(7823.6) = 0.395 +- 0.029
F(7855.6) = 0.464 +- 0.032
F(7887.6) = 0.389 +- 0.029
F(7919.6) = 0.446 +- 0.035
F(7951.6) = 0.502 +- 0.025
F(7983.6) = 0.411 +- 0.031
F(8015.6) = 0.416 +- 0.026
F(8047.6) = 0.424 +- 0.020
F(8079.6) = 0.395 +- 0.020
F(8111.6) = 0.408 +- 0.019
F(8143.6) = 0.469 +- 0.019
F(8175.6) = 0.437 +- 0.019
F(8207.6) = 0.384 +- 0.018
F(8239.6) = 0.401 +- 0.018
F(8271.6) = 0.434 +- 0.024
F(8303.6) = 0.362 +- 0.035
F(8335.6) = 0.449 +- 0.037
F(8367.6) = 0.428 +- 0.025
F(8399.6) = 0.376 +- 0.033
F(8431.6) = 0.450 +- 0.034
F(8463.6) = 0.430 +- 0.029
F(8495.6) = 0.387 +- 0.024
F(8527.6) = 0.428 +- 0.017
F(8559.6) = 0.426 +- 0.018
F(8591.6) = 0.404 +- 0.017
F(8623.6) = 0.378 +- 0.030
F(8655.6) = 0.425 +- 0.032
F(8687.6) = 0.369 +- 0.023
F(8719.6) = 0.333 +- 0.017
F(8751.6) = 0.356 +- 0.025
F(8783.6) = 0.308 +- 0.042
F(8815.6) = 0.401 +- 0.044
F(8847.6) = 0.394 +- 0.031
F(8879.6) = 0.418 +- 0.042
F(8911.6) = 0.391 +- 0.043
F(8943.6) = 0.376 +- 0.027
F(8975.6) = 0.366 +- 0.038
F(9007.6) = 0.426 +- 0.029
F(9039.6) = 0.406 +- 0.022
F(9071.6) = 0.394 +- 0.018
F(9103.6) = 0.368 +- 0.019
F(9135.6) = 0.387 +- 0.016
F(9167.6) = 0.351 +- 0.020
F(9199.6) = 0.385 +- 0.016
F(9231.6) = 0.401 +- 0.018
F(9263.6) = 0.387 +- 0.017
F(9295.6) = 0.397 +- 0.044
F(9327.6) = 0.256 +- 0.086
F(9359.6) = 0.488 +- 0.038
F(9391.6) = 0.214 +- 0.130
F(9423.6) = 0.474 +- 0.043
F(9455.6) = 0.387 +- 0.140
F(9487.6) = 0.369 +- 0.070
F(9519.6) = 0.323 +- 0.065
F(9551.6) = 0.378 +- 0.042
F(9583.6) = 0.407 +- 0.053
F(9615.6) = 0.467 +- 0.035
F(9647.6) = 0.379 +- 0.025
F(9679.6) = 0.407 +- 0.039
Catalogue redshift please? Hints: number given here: 0.54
